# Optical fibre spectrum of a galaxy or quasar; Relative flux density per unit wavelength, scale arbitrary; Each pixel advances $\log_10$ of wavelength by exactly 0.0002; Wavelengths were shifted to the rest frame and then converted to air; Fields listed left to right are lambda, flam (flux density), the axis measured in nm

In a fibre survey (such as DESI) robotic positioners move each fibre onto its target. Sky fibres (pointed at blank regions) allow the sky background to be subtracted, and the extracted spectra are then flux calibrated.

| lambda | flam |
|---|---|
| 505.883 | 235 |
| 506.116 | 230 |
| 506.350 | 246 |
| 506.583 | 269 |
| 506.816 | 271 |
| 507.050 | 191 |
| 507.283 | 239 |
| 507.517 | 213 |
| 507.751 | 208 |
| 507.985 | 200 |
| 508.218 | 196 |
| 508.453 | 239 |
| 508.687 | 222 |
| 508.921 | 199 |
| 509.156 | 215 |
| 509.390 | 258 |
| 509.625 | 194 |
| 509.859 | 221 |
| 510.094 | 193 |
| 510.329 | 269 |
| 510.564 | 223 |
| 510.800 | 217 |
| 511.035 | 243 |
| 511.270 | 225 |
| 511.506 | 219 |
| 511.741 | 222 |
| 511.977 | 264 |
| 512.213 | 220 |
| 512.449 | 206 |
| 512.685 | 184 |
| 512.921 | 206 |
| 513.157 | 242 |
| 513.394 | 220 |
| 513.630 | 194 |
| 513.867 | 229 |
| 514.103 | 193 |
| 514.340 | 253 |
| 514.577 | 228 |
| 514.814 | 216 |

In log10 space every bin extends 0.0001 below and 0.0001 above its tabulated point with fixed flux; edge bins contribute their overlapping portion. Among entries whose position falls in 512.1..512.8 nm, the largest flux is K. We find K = 220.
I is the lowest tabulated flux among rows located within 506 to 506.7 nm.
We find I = 230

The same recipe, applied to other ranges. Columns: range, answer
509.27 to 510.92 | 193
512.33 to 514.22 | 184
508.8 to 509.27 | 199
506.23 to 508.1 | 191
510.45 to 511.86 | 217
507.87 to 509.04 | 196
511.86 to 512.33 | 220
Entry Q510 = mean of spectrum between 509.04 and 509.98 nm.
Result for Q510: 222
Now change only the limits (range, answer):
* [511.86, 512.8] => 219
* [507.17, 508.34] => 211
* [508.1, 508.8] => 219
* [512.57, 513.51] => 213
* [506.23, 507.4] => 243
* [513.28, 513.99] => 214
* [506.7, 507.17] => 231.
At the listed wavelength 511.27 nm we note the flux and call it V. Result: 225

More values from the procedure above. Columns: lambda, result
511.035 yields 243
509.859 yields 221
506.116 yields 230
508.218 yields 196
